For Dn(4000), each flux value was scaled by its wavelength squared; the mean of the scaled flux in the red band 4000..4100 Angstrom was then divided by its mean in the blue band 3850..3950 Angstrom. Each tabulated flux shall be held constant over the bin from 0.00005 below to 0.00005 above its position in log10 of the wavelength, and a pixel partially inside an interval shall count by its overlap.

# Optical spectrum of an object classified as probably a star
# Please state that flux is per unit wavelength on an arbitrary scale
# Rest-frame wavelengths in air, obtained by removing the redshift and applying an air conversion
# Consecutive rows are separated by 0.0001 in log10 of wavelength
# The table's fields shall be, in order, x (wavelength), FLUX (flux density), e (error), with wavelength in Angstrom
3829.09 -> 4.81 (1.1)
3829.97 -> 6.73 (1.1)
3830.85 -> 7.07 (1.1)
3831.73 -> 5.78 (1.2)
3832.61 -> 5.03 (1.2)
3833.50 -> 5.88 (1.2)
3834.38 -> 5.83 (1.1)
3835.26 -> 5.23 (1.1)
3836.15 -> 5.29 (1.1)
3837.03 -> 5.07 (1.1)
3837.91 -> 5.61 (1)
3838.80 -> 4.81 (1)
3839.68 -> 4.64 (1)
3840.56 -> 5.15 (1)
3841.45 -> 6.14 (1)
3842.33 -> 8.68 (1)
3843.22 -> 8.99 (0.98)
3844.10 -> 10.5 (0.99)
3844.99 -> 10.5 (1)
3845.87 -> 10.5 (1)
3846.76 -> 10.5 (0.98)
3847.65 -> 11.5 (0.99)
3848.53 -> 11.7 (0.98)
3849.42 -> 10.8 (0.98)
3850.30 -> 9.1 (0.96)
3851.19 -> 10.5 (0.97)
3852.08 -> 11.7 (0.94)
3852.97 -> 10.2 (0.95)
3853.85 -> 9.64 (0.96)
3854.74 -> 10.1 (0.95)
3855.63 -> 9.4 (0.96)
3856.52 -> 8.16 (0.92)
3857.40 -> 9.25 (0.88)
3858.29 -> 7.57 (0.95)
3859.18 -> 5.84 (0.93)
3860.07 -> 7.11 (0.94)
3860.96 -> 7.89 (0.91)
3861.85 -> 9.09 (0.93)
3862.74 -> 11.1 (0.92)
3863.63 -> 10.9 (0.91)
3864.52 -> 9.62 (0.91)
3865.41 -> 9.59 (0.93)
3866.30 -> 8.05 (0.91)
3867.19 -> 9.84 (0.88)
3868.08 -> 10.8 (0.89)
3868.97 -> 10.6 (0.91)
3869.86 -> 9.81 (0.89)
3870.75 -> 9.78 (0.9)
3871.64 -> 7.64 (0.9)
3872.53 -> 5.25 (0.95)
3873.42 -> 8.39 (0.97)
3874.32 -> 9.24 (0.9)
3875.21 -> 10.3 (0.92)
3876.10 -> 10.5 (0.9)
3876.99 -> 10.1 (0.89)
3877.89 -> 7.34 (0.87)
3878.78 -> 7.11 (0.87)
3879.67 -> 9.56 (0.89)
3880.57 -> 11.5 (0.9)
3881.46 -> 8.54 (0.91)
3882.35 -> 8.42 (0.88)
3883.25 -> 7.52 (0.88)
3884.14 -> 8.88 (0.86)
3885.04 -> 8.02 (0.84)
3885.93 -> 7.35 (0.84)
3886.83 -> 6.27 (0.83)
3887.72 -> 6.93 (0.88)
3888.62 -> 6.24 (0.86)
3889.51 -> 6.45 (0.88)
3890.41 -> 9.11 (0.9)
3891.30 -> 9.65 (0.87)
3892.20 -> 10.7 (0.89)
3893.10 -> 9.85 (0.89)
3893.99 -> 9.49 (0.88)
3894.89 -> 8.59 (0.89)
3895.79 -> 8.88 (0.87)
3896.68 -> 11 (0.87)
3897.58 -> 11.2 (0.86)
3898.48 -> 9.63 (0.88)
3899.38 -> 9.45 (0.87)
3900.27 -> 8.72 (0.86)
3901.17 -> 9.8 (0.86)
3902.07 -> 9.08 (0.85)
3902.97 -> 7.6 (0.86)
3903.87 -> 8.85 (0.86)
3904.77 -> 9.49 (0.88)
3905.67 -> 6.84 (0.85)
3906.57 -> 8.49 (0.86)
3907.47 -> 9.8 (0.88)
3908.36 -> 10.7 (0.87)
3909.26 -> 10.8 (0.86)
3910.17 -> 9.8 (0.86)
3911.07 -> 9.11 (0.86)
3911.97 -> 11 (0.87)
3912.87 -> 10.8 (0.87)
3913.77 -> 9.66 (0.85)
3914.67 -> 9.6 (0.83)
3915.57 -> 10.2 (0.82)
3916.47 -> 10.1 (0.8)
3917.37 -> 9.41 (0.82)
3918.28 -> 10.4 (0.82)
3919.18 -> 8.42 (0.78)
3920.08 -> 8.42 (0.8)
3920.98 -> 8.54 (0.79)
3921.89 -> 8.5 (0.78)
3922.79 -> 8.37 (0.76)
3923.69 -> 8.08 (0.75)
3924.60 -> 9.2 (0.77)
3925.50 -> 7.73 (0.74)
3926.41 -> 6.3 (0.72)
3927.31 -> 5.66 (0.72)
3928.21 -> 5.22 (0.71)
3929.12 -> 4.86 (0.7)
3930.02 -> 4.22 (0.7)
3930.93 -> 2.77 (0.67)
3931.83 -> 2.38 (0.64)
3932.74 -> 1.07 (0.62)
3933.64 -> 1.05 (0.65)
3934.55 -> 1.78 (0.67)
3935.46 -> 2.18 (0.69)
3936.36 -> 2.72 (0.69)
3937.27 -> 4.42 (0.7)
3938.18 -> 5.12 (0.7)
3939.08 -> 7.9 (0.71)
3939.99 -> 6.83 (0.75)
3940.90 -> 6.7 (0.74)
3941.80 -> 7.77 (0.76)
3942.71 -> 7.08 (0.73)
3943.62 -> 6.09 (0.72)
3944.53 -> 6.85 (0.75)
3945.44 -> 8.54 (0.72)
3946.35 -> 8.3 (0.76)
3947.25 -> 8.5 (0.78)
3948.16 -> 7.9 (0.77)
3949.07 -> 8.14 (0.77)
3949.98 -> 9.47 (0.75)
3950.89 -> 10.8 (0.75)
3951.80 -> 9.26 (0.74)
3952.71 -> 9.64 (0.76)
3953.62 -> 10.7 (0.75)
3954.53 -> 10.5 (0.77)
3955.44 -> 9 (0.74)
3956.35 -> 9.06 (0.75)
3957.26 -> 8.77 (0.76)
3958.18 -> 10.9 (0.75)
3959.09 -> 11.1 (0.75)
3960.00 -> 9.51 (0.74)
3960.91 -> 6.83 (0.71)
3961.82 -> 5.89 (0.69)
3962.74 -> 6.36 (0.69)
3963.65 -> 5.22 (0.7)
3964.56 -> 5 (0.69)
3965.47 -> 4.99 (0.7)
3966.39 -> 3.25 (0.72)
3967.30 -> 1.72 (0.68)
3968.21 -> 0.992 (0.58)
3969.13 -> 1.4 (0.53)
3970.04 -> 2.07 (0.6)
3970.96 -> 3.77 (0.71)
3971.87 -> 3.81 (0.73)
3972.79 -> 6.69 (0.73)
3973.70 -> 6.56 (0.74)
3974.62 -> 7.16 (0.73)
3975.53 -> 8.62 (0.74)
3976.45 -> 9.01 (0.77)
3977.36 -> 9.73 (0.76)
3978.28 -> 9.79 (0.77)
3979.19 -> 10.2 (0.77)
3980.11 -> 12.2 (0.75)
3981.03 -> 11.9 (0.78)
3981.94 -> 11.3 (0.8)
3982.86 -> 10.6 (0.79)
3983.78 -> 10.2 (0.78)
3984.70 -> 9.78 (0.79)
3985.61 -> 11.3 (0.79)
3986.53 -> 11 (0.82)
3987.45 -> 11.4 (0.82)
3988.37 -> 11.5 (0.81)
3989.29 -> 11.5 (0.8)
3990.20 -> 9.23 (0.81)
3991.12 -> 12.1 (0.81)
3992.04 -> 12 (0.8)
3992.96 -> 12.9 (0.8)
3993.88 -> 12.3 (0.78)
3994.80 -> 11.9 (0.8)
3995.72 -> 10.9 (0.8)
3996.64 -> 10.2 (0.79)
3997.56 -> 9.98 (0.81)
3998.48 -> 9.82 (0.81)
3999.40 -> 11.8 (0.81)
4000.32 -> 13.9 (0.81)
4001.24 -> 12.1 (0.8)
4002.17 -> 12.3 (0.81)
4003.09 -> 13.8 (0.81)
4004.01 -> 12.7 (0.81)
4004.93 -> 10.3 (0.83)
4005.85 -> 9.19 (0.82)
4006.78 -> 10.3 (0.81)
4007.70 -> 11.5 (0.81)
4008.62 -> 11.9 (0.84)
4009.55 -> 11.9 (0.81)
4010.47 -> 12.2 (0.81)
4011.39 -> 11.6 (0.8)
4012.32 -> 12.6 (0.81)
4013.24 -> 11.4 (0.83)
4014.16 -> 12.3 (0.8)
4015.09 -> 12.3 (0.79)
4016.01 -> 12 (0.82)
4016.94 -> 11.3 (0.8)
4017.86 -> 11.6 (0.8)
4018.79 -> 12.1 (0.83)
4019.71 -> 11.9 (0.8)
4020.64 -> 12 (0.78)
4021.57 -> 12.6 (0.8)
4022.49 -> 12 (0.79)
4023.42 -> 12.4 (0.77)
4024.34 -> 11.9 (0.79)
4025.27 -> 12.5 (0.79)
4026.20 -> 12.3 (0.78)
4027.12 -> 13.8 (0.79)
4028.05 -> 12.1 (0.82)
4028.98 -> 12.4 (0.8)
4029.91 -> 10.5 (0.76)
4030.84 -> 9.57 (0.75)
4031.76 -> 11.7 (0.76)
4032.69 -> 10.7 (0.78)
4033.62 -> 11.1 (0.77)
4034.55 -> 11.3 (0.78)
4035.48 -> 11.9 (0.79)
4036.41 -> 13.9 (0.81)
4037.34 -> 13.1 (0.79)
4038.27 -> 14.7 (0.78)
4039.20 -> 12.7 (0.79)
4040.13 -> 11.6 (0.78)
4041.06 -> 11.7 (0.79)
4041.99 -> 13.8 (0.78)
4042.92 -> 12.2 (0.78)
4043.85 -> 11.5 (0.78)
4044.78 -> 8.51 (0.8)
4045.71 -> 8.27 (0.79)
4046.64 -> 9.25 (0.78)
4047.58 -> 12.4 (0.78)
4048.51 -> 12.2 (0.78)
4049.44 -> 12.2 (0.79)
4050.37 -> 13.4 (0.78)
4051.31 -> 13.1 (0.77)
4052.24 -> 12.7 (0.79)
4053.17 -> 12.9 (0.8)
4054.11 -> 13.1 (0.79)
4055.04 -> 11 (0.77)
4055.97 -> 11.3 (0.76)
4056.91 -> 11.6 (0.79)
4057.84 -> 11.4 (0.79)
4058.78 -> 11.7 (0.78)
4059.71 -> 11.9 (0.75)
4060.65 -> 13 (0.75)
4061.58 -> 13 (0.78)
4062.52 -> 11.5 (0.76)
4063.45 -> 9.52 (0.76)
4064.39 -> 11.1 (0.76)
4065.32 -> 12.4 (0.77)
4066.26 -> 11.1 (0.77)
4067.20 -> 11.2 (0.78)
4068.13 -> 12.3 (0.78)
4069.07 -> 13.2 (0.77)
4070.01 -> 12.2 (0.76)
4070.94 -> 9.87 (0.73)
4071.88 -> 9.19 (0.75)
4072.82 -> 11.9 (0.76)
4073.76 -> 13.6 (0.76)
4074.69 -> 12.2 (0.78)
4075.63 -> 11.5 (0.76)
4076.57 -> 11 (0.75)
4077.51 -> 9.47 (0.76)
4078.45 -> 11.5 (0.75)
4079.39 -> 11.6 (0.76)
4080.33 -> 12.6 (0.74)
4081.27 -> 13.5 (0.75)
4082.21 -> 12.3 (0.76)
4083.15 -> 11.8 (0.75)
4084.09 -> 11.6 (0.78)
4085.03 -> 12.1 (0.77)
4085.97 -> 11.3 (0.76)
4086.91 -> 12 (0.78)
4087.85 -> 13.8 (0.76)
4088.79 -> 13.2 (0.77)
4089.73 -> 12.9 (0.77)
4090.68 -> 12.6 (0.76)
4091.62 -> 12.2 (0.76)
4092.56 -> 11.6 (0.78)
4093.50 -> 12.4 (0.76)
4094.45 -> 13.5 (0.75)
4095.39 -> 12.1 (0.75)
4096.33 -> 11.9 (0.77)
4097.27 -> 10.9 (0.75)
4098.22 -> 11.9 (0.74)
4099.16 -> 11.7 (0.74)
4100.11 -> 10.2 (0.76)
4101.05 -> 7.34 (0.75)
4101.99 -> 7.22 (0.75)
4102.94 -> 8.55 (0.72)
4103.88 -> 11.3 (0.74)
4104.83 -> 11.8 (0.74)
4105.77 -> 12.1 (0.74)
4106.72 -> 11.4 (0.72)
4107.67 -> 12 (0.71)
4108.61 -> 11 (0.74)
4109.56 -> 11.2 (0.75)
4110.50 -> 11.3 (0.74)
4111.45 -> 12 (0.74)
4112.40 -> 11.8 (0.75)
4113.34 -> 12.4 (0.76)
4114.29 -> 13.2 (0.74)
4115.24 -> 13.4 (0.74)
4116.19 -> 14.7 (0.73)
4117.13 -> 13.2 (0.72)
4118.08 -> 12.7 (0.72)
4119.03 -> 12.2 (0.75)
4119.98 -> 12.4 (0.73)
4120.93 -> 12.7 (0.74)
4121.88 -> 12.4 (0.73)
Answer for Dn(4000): 1.6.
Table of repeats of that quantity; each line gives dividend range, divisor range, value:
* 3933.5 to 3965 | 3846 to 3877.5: 0.81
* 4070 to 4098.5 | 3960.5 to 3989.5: 1.67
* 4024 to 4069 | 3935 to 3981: 1.74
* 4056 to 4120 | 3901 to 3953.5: 1.69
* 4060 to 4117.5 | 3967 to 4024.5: 1.19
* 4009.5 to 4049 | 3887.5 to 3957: 1.57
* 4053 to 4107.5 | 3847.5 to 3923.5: 1.40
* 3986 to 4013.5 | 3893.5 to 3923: 1.28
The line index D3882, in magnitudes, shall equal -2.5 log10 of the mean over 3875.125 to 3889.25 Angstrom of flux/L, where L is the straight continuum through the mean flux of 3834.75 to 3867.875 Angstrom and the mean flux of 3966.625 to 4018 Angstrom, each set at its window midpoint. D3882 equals 0.08 mag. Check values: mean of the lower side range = 8.67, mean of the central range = 8.34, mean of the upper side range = 10.1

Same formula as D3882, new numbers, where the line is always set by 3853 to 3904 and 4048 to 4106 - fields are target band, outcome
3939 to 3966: 0.223 mag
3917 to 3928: 0.166 mag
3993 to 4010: -0.084 mag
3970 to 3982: 0.254 mag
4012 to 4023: -0.106 mag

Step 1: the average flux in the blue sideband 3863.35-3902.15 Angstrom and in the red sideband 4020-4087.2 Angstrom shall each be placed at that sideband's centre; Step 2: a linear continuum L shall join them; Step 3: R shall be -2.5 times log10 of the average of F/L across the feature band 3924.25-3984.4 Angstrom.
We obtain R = 0.43 mag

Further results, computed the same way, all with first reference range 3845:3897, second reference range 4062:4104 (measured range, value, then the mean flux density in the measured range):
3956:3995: 0.228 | 8.39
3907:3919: -0.051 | 10.1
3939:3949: 0.307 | 7.51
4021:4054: -0.091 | 12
